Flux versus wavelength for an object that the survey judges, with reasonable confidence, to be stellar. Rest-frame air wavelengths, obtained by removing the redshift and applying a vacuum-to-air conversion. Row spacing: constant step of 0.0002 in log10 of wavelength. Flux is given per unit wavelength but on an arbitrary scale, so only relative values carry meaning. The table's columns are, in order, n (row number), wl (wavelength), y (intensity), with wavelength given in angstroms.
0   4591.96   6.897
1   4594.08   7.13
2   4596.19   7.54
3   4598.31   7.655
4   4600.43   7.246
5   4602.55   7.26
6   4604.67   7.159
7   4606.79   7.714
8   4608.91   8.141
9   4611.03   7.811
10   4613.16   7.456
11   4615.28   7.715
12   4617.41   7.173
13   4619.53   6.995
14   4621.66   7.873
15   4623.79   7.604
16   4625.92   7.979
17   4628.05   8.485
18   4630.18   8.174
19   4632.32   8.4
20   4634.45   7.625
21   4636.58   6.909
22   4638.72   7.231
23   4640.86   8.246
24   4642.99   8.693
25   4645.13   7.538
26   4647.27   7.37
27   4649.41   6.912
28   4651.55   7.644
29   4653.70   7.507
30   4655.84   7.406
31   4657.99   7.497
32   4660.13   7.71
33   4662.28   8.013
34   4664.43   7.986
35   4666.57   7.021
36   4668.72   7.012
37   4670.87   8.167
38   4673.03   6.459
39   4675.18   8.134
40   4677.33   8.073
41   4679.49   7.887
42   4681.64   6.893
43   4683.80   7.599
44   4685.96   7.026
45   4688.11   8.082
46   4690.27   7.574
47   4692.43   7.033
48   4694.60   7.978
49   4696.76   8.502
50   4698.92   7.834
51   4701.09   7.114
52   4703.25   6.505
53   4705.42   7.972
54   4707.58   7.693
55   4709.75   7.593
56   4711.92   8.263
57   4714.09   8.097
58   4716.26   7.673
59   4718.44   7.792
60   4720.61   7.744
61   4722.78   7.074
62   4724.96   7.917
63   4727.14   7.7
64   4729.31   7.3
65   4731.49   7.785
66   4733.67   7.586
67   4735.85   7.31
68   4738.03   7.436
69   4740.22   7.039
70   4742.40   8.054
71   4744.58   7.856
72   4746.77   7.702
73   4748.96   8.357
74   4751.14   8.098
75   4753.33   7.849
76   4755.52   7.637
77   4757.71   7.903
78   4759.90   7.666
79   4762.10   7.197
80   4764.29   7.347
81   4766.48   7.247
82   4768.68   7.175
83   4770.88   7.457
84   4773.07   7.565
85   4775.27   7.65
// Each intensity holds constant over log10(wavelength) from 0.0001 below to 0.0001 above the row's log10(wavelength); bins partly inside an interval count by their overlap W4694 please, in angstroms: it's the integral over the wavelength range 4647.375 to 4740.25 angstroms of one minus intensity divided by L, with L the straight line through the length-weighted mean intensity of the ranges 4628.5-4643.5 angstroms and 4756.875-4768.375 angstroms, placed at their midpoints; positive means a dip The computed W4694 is 1.3 angstroms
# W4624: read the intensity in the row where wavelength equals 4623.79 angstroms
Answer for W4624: 7.604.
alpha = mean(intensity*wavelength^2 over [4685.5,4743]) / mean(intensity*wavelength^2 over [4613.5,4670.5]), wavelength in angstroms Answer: 1.03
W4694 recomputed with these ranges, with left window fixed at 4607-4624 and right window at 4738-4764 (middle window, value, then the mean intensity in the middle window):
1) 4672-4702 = 0.3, 7.59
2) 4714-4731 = 0.1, 7.64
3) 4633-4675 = 0.5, 7.54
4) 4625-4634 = -0.7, 8.22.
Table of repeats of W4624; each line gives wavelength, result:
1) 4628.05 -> 8.485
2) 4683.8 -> 7.599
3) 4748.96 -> 8.357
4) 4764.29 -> 7.347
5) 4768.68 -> 7.175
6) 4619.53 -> 6.995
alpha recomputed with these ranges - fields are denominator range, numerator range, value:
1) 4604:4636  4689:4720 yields 1.03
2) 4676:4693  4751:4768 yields 1.04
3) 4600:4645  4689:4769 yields 1.04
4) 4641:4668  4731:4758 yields 1.05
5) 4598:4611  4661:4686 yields 1.03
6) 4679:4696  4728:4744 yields 1.02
